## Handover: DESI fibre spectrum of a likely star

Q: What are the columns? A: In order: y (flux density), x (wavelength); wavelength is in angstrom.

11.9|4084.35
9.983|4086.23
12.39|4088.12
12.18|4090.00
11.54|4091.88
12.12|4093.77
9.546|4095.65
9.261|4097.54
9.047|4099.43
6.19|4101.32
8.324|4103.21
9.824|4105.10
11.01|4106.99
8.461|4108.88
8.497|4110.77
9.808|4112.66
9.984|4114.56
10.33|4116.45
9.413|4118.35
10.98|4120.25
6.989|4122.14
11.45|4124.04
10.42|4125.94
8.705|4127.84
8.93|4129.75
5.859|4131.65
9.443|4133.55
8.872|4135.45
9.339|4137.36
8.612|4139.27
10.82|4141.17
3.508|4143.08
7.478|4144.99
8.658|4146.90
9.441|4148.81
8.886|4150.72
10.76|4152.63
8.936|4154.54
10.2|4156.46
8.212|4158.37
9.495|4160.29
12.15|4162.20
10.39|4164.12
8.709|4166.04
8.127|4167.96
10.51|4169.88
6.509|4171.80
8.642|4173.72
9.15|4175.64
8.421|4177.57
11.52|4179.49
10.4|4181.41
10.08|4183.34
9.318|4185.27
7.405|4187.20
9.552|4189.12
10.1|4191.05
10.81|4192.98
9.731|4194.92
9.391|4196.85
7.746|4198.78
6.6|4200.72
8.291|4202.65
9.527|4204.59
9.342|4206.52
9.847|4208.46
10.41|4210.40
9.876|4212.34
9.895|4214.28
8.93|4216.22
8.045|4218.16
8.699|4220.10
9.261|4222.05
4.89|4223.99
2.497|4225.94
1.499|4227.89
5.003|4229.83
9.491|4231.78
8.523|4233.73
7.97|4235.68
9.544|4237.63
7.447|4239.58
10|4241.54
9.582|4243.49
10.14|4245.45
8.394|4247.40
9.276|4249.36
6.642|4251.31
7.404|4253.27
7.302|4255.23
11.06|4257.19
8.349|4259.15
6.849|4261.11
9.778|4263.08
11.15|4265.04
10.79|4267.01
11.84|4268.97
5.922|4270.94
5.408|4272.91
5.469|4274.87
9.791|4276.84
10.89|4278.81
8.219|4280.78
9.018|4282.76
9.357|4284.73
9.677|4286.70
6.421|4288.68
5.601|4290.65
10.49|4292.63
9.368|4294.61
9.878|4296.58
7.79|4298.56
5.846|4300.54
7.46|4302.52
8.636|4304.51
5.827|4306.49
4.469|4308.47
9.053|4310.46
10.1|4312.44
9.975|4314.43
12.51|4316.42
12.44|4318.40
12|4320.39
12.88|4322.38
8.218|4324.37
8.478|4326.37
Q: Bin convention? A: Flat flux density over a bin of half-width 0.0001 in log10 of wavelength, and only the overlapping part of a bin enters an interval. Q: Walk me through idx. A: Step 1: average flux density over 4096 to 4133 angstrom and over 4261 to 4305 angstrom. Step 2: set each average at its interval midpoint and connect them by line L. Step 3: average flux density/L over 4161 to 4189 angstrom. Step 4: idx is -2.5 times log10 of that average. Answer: -0.06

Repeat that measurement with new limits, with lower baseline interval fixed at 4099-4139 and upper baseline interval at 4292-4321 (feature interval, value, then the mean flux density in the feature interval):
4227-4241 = 0.25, 7.19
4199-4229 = 0.16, 7.82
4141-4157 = 0.06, 8.6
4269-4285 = 0.11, 8.18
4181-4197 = -0.06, 9.63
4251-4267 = 0.03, 8.78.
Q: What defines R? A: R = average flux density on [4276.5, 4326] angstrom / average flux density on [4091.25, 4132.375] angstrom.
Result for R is 0.96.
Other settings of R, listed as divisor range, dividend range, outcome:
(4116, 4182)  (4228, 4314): 0.91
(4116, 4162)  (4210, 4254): 0.88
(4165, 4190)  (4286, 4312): 0.85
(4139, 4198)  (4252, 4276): 0.91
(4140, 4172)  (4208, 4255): 0.89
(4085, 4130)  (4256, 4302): 0.88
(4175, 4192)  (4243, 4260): 0.91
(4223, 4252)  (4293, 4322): 1.23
